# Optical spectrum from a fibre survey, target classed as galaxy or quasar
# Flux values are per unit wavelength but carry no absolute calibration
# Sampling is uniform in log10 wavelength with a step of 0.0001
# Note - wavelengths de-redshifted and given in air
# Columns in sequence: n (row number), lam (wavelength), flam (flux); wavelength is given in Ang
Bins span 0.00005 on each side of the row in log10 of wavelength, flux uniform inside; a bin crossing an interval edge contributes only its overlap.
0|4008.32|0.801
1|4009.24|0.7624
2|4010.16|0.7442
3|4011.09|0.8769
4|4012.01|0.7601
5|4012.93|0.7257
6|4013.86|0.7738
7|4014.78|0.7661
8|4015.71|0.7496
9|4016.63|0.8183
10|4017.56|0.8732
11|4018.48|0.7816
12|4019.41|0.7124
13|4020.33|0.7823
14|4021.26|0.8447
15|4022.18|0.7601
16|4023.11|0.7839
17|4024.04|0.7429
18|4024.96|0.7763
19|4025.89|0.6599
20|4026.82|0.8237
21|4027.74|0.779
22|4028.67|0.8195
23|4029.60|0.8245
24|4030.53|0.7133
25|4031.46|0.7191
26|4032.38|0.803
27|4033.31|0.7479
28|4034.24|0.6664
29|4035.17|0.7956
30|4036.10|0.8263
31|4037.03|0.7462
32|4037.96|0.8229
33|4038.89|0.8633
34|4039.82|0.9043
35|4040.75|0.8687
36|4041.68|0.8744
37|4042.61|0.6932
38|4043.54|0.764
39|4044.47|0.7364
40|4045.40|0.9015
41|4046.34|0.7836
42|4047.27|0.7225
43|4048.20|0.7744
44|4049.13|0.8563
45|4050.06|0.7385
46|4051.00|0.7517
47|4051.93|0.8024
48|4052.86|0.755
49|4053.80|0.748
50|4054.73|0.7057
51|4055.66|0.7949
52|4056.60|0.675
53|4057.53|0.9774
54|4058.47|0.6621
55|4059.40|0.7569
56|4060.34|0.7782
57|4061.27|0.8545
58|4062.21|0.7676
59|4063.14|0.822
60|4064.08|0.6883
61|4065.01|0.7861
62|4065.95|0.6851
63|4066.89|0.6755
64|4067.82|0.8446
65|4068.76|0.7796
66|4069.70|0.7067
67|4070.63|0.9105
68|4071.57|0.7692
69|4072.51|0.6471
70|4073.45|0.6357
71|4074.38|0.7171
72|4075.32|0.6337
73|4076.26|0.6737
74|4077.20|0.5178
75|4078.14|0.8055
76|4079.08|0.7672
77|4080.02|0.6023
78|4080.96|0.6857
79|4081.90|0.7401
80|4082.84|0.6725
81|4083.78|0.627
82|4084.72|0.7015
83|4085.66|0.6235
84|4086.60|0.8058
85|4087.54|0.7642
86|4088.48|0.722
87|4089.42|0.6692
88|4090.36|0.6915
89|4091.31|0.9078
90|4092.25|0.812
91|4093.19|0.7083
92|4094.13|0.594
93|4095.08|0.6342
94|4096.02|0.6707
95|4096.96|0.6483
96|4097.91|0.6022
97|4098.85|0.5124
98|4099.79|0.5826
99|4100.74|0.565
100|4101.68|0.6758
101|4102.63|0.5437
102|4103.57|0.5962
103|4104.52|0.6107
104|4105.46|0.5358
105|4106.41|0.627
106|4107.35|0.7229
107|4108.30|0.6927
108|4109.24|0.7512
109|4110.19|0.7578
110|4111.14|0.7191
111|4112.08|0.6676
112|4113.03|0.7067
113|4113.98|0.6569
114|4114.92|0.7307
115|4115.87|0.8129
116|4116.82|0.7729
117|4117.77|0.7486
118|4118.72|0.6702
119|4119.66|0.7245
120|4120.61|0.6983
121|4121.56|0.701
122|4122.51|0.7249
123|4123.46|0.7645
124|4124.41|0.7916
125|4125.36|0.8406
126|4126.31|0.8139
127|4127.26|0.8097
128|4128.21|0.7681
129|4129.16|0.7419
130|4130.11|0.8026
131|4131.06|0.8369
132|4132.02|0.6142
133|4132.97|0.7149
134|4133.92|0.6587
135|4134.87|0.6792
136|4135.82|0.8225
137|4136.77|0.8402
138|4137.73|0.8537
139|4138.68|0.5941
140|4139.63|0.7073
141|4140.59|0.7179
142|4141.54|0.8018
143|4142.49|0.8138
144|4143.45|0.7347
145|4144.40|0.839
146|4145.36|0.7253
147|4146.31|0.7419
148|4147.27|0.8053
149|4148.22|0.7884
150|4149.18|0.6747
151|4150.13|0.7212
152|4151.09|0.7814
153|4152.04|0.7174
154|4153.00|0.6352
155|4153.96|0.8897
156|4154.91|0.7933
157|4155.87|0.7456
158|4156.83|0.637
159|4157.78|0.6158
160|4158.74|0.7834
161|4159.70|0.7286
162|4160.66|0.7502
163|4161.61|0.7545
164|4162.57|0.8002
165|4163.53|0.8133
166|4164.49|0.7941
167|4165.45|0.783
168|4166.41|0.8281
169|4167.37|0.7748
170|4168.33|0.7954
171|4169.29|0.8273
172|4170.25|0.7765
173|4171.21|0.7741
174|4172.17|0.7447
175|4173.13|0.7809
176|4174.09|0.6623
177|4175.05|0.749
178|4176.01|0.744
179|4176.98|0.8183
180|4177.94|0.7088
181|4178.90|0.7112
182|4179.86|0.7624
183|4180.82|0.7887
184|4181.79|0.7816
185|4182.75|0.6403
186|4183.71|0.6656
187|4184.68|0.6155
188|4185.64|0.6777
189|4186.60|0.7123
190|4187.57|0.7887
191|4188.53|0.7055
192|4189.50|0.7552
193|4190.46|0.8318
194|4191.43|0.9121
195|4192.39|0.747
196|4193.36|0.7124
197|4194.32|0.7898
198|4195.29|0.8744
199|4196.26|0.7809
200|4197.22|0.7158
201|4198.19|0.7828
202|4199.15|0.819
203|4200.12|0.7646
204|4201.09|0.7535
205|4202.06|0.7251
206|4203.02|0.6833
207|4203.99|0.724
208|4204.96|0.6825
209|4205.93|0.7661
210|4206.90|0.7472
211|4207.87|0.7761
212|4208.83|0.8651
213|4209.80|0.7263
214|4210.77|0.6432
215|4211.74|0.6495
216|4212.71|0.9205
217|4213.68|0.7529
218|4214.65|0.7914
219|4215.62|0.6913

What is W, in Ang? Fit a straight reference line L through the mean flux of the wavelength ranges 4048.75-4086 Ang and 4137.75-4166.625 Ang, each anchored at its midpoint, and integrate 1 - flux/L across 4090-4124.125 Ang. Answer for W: 2.7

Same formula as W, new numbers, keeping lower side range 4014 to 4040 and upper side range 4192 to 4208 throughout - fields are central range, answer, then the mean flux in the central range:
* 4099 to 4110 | 2.0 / 0.628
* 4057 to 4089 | 1.9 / 0.729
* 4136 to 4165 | 0.3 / 0.754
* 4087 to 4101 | 1.8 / 0.674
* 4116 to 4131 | 0.1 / 0.762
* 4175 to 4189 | 0.6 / 0.724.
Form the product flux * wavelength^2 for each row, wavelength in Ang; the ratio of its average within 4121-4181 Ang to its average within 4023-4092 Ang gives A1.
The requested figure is 1.05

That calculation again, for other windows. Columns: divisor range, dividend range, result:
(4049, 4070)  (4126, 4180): 1.03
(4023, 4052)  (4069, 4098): 0.91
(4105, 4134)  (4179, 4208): 1.06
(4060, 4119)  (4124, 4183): 1.12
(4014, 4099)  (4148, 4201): 1.07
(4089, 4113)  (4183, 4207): 1.19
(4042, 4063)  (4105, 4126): 0.96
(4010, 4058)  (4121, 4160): 1.01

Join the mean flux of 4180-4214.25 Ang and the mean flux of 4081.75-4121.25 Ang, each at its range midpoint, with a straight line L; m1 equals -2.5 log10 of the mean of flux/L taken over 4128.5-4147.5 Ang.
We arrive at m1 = -0.06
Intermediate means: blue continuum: 0.683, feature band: 0.752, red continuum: 0.751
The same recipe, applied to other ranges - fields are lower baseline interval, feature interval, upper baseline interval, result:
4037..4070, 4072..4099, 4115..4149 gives 0.128 mag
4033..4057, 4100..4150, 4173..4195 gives 0.050 mag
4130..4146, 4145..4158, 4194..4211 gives 0.021 mag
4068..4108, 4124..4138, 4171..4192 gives -0.094 mag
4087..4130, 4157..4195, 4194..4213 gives -0.019 mag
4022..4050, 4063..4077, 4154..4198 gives 0.076 mag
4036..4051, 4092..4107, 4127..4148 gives 0.245 mag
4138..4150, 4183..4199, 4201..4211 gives -0.021 mag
